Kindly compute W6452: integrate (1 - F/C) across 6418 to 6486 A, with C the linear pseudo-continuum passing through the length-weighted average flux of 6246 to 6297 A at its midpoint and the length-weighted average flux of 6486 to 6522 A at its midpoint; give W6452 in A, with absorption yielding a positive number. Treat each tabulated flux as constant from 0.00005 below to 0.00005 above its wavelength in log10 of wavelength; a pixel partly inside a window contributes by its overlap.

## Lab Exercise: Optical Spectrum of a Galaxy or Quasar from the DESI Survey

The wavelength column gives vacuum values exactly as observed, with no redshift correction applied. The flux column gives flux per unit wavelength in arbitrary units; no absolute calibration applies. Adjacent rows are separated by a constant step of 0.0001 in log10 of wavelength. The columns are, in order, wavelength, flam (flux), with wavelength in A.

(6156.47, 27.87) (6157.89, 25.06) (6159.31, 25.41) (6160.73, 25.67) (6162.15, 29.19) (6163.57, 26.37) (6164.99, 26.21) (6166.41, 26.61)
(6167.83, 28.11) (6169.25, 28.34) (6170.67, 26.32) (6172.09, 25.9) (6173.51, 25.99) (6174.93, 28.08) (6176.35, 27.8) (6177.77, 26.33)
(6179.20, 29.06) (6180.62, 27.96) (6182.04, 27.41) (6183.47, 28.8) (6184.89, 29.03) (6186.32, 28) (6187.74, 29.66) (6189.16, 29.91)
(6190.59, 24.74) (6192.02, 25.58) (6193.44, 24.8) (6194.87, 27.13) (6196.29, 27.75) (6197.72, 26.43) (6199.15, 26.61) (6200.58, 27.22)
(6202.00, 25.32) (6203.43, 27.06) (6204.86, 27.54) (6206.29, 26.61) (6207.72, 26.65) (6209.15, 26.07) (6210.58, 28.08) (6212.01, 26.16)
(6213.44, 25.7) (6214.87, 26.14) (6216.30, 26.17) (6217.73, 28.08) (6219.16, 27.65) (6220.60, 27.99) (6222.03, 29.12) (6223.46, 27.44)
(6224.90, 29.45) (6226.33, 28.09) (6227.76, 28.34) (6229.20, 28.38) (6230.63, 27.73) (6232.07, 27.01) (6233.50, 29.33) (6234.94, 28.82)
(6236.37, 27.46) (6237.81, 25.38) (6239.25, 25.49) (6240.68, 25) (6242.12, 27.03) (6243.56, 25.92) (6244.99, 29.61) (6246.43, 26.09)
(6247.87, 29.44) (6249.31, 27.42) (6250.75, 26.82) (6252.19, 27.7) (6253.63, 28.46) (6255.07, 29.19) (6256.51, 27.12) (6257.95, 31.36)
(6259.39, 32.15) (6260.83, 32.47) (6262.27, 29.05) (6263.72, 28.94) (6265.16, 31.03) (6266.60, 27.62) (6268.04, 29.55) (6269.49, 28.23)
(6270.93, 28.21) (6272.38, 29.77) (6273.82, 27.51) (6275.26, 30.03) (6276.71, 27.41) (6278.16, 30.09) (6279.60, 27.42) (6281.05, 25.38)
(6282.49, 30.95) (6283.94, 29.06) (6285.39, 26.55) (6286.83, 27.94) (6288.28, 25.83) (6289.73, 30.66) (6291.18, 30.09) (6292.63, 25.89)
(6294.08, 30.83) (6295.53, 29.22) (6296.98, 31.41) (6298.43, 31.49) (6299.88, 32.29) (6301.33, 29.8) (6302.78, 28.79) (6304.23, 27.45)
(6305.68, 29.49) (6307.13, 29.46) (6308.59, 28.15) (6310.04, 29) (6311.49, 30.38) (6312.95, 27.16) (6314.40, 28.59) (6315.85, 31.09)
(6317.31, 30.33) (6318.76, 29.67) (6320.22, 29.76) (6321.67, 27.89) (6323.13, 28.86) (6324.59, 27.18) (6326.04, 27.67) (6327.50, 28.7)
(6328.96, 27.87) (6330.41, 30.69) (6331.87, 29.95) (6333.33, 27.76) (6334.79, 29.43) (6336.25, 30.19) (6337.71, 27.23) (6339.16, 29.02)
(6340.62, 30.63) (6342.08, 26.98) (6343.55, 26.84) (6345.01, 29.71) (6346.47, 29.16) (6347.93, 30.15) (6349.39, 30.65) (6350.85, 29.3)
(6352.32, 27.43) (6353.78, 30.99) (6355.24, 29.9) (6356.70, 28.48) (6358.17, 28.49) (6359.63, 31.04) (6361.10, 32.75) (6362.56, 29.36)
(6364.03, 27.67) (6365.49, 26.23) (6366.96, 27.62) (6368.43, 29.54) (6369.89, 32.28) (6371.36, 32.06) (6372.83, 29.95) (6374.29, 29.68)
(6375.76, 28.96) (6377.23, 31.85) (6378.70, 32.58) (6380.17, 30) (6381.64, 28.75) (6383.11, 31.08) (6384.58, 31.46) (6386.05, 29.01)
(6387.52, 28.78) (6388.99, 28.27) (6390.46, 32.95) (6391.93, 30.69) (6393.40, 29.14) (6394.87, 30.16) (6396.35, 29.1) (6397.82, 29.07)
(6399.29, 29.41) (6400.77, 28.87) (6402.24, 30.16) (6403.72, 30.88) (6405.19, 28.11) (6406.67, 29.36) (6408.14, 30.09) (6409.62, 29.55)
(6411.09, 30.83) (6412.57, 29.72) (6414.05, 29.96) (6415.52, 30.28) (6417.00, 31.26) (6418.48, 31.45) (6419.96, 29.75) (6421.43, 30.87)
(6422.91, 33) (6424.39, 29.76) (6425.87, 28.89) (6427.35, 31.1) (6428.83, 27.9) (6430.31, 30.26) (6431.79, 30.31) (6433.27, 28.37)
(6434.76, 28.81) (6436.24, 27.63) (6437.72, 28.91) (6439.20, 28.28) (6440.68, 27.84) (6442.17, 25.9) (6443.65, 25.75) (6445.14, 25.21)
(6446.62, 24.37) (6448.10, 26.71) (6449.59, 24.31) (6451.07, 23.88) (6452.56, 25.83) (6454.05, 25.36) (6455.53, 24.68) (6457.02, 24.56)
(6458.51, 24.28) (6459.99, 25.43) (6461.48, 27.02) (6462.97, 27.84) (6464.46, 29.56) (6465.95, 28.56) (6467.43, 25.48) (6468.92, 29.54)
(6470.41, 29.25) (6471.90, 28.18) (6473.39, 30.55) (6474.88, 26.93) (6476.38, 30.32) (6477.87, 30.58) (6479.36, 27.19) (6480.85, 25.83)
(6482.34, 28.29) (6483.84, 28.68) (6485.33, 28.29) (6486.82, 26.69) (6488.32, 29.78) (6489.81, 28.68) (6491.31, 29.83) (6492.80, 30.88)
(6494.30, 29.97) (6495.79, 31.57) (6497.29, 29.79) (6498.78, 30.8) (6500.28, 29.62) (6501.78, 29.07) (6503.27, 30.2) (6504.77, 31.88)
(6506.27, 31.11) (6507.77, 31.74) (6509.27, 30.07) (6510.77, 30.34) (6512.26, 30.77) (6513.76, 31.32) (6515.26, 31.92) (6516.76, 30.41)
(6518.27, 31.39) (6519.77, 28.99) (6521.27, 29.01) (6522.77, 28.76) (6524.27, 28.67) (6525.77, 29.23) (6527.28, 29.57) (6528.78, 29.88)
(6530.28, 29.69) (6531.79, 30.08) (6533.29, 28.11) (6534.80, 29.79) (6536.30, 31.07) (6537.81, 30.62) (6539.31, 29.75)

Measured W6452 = 4.70 A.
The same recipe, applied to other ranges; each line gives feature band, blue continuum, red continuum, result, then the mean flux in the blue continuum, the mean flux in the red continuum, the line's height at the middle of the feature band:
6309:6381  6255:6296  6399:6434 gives 0.28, 28.9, 30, 29.5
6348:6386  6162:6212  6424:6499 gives -3.10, 27.2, 27.9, 27.7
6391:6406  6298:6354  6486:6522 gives -0.01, 29.1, 30.2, 29.6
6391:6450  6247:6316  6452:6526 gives -0.29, 29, 28.9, 28.9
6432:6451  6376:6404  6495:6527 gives 2.10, 30.1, 30.3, 30.2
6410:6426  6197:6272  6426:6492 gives -1.71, 27.8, 27.6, 27.6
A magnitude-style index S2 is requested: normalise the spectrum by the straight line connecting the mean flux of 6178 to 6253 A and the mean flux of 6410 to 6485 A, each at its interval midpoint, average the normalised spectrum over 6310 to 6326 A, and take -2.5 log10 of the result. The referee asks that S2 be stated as -0.05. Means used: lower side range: 27.3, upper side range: 28.1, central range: 29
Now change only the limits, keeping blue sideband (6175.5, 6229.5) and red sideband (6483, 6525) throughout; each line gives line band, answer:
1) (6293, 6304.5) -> -0.07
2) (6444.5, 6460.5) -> 0.18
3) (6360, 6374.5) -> -0.03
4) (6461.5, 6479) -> 0.04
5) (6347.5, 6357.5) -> -0.03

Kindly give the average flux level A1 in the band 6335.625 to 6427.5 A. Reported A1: 29.8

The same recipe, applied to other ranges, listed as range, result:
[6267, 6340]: 28.9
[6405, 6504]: 28.5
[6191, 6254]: 27.2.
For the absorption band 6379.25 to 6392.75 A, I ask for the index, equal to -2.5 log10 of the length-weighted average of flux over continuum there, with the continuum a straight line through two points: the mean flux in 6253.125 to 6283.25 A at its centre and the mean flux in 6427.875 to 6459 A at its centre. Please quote -0.10 mag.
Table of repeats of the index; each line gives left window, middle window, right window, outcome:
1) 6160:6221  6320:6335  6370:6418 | 0.02 mag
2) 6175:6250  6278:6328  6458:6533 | -0.04 mag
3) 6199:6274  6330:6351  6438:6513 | -0.04 mag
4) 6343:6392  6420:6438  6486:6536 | 0.01 mag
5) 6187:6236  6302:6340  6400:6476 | -0.04 mag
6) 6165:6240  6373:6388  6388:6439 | -0.03 mag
